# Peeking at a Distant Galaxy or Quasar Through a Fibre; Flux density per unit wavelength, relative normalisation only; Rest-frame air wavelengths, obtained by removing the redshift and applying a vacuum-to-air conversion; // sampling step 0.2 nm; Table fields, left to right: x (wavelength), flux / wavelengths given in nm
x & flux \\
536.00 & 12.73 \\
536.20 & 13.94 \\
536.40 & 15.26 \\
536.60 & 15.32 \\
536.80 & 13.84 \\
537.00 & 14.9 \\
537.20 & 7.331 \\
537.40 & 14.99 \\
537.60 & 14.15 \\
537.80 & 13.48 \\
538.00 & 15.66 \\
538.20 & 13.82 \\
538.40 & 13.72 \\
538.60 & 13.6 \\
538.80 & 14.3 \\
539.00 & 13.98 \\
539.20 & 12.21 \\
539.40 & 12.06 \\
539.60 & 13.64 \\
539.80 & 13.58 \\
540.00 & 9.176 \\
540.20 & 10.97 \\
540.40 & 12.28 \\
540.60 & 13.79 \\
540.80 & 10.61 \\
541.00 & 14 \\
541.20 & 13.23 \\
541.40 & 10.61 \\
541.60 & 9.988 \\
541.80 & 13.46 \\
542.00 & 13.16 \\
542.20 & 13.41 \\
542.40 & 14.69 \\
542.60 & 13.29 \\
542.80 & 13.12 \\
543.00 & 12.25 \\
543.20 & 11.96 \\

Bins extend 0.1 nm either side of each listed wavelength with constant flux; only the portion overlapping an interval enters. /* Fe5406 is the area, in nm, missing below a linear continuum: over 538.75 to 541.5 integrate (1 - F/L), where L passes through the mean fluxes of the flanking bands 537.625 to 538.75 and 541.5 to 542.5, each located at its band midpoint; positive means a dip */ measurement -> 0.22 nm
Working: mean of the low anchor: 14.1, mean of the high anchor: 12.9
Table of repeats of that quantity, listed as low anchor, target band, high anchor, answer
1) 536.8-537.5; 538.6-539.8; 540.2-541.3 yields -0.06 nm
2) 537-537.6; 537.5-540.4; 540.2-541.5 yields -0.20 nm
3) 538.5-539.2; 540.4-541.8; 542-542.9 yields 0.15 nm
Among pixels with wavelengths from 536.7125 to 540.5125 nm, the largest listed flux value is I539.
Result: 15.66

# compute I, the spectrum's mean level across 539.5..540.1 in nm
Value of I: 12.1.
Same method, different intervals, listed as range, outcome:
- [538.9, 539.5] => 12.8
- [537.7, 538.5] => 14.2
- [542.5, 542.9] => 13.2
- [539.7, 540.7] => 12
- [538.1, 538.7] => 13.7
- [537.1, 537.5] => 11.2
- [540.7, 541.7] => 11.7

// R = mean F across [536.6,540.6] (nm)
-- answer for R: 13.1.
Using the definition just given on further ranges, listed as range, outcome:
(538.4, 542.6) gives 12.7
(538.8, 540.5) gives 12.4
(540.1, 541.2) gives 12.4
